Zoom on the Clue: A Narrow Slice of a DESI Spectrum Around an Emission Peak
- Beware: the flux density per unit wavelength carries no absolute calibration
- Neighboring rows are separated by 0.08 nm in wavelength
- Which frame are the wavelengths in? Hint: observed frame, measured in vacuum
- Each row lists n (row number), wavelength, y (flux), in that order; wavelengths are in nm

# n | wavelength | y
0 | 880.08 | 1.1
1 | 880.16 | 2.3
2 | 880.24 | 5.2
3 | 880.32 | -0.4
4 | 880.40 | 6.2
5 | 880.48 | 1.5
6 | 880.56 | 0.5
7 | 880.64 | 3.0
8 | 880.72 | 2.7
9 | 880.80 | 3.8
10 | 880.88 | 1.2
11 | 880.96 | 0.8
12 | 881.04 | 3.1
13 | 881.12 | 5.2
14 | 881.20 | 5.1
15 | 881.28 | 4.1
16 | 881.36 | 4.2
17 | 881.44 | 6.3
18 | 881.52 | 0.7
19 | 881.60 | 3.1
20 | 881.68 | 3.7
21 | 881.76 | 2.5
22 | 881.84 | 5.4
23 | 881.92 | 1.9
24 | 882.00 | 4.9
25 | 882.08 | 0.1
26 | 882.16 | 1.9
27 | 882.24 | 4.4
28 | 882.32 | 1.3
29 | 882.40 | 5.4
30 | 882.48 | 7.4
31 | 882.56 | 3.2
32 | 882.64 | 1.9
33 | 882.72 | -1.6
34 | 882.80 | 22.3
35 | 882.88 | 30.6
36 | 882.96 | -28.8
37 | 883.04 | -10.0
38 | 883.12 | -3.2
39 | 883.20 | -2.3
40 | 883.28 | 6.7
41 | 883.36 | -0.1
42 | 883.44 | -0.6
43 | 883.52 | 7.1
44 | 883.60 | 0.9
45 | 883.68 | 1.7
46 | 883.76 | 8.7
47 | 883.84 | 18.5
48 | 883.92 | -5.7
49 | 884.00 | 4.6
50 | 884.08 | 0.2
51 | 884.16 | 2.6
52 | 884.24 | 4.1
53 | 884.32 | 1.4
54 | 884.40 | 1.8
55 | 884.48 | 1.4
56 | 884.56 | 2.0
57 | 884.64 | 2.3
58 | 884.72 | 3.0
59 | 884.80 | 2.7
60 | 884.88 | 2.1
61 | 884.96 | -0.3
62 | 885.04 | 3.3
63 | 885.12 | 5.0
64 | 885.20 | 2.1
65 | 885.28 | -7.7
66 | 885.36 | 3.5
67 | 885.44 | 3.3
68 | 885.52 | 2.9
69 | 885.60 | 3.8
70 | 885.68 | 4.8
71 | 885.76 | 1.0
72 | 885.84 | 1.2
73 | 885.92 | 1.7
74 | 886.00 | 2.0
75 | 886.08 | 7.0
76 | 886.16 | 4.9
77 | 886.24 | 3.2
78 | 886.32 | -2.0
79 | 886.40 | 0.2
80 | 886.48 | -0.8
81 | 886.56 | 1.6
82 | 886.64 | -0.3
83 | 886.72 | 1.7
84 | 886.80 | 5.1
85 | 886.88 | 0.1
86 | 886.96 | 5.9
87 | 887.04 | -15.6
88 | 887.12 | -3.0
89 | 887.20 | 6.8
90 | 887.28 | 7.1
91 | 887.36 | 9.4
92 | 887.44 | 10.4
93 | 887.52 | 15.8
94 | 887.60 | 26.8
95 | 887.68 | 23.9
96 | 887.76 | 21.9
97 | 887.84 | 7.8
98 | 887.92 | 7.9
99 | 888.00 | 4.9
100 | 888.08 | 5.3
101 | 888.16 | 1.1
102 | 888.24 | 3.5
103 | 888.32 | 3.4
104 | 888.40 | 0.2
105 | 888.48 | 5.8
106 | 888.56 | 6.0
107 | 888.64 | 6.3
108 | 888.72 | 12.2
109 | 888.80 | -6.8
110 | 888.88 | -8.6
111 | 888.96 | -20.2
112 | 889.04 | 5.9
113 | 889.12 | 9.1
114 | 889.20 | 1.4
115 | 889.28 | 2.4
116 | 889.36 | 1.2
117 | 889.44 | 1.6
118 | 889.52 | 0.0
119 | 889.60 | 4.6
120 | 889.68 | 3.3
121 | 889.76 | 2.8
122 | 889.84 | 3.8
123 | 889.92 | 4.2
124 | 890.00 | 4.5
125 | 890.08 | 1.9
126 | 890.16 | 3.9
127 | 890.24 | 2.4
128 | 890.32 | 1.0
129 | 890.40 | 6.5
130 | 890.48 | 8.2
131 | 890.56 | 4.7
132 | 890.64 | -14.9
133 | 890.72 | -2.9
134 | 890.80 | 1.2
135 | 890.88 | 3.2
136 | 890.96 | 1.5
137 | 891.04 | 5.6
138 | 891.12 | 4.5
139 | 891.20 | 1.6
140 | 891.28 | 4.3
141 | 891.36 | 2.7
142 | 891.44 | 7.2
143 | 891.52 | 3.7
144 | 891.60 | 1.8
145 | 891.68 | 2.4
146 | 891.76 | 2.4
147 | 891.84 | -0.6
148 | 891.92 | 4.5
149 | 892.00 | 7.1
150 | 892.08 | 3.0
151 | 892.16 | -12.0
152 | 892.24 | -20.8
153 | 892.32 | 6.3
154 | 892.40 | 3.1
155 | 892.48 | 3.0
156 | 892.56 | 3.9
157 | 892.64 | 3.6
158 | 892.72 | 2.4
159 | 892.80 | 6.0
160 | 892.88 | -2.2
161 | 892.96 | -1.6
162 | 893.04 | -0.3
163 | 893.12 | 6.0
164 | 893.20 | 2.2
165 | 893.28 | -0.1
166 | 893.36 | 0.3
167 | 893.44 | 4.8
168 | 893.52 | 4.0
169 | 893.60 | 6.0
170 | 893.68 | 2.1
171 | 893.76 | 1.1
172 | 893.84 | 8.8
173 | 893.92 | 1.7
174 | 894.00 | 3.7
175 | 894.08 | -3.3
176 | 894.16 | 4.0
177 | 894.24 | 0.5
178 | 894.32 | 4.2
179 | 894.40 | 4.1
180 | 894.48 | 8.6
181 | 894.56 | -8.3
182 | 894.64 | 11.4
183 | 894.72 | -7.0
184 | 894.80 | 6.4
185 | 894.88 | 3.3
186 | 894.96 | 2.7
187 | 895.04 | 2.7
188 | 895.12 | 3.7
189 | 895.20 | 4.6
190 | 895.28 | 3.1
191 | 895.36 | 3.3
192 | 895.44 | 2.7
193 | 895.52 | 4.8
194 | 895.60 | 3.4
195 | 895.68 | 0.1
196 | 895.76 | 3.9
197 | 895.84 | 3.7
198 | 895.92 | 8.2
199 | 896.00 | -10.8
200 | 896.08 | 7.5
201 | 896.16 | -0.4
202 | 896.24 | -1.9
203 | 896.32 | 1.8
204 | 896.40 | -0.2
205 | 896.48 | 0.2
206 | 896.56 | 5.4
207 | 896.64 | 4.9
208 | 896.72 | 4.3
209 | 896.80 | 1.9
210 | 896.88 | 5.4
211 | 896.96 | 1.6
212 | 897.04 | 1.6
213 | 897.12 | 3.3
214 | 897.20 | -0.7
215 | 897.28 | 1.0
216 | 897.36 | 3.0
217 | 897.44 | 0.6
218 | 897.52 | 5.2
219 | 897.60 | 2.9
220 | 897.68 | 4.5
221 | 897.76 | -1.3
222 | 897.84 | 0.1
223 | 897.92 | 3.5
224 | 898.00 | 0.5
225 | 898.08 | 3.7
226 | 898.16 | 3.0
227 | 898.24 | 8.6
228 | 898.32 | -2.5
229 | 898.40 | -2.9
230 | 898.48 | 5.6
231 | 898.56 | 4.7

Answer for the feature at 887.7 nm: [O III]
